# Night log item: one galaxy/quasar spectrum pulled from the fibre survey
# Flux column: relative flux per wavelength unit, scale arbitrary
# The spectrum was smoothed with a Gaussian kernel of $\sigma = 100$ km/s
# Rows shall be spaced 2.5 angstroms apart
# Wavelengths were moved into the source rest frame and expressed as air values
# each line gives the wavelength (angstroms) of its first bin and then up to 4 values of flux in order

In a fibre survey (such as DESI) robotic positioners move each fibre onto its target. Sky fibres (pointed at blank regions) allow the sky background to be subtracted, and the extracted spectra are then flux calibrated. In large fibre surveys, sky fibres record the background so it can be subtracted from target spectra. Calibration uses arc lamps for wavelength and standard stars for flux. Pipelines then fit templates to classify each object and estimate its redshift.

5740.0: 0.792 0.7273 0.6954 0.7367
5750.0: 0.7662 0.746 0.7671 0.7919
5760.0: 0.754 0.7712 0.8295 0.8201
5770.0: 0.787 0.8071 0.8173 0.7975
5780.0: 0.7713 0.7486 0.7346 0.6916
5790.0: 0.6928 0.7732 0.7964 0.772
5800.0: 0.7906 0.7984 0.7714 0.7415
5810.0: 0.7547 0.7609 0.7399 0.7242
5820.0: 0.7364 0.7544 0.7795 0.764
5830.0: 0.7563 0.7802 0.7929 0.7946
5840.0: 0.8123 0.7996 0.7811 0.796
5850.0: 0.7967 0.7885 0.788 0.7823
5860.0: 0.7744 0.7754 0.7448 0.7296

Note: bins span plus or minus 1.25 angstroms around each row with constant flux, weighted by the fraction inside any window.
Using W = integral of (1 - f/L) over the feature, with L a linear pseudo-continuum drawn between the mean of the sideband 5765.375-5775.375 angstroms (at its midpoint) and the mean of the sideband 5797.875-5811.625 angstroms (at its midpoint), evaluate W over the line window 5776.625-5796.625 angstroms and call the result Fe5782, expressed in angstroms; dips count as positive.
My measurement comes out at 1.0 angstroms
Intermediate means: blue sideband 0.809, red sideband 0.771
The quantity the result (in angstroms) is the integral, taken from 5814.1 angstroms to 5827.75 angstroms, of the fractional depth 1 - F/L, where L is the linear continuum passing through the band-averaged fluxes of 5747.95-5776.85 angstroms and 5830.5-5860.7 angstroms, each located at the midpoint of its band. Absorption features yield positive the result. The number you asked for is 0.7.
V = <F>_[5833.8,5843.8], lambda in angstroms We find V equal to 0.8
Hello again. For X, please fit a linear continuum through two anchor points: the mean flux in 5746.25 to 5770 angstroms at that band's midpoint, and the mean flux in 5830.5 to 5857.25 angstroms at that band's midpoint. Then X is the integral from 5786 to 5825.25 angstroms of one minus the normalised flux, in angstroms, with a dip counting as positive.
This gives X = 1.54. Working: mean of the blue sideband 0.776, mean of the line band 0.754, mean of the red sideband 0.792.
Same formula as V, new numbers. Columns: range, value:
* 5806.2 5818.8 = 0.744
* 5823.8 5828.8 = 0.772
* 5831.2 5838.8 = 0.789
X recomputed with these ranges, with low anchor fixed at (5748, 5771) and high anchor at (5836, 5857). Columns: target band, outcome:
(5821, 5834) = 0.40 angstroms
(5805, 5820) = 0.81 angstroms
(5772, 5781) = -0.18 angstroms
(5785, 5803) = 0.68 angstroms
